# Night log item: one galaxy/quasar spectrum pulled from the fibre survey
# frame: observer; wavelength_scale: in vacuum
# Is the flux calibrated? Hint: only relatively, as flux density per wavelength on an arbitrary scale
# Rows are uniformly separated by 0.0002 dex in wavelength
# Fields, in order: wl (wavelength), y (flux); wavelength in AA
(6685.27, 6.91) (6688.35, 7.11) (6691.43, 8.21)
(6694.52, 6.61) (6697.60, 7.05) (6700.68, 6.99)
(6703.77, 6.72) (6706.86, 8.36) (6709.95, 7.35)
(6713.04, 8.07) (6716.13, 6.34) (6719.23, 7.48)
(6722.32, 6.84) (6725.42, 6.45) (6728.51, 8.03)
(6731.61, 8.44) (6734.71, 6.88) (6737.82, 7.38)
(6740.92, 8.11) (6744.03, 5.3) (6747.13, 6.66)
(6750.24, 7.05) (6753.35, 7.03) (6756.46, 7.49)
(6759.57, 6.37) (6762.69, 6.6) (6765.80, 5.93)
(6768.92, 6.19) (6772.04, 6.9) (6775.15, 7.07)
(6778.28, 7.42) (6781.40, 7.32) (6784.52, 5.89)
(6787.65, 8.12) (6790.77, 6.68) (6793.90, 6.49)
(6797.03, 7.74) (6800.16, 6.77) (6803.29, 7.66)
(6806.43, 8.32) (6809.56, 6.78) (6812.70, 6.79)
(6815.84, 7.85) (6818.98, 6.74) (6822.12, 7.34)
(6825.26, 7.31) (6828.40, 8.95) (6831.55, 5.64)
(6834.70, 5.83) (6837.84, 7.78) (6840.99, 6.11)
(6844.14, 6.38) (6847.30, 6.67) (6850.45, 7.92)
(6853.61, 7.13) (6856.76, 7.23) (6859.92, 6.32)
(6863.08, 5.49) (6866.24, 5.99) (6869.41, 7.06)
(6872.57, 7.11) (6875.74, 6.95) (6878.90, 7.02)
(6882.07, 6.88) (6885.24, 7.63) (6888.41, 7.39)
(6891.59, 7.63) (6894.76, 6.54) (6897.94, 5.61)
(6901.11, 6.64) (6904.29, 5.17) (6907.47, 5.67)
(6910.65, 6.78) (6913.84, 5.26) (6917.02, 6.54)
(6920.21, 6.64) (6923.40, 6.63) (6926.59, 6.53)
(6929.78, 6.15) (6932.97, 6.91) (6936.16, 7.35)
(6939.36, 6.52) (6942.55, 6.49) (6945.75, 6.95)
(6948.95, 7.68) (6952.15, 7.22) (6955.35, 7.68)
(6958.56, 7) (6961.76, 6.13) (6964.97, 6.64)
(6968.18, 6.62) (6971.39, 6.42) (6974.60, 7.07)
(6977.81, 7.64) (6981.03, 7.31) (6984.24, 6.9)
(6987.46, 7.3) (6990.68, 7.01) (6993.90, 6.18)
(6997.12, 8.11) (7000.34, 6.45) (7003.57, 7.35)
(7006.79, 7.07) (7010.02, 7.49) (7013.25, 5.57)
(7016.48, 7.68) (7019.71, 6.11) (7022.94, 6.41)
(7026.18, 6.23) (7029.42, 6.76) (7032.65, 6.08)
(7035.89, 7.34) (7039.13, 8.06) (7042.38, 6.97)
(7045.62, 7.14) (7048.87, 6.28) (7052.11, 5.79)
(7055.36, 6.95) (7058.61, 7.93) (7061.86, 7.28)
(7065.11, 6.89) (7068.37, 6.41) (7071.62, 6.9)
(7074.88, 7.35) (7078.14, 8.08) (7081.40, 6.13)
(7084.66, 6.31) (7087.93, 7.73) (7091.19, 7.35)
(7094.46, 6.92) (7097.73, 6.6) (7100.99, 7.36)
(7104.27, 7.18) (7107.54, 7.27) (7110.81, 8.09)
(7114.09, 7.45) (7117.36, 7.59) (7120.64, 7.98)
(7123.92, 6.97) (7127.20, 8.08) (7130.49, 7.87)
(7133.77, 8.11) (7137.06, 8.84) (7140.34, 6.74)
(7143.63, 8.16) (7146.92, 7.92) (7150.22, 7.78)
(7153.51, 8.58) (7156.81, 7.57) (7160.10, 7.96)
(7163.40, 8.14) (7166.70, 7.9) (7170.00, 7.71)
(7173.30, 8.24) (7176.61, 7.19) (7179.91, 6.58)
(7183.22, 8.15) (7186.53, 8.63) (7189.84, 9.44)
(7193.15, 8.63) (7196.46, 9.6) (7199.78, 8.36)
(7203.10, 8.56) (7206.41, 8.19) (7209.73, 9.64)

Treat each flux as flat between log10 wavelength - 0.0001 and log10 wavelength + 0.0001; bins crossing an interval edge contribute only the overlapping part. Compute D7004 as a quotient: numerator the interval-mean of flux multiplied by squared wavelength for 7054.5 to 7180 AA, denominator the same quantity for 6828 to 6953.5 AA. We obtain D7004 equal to 1.2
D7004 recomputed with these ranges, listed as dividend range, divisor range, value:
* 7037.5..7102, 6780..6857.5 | 1.06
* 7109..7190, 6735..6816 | 1.26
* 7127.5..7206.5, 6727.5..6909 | 1.30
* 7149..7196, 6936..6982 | 1.23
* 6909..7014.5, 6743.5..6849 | 1.04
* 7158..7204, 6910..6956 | 1.31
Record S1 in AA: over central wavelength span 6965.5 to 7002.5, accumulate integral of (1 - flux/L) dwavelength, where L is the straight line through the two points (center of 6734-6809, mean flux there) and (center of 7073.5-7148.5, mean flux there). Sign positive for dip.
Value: 1.5 AA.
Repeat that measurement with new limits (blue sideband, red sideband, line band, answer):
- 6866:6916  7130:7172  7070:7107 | 2.6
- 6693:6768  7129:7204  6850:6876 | 2.2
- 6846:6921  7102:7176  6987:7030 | 2.3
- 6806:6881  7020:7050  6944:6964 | -0.7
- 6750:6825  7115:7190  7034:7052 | 1.4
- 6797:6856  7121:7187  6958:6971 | 1.5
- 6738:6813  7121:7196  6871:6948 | 7.2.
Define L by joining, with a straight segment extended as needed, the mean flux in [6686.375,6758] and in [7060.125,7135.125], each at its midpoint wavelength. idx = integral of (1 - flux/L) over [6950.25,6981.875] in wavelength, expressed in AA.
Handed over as 1.3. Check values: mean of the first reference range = 7.21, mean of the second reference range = 7.3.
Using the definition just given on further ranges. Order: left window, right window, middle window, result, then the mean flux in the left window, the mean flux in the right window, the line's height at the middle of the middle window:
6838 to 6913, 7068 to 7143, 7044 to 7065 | 1.0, 6.67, 7.39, 7.23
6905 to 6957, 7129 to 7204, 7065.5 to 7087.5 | 1.9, 6.66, 8.11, 7.56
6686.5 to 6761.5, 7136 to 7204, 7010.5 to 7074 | 8.5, 7.17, 8.12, 7.85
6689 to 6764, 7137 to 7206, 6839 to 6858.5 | 1.3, 7.16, 8.11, 7.42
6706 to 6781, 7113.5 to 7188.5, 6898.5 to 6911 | 2.4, 7.06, 7.84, 7.37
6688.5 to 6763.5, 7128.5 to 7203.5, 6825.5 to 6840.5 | 0.8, 7.16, 8.11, 7.39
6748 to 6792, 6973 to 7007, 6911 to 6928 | 1.7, 6.86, 7.13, 7.04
